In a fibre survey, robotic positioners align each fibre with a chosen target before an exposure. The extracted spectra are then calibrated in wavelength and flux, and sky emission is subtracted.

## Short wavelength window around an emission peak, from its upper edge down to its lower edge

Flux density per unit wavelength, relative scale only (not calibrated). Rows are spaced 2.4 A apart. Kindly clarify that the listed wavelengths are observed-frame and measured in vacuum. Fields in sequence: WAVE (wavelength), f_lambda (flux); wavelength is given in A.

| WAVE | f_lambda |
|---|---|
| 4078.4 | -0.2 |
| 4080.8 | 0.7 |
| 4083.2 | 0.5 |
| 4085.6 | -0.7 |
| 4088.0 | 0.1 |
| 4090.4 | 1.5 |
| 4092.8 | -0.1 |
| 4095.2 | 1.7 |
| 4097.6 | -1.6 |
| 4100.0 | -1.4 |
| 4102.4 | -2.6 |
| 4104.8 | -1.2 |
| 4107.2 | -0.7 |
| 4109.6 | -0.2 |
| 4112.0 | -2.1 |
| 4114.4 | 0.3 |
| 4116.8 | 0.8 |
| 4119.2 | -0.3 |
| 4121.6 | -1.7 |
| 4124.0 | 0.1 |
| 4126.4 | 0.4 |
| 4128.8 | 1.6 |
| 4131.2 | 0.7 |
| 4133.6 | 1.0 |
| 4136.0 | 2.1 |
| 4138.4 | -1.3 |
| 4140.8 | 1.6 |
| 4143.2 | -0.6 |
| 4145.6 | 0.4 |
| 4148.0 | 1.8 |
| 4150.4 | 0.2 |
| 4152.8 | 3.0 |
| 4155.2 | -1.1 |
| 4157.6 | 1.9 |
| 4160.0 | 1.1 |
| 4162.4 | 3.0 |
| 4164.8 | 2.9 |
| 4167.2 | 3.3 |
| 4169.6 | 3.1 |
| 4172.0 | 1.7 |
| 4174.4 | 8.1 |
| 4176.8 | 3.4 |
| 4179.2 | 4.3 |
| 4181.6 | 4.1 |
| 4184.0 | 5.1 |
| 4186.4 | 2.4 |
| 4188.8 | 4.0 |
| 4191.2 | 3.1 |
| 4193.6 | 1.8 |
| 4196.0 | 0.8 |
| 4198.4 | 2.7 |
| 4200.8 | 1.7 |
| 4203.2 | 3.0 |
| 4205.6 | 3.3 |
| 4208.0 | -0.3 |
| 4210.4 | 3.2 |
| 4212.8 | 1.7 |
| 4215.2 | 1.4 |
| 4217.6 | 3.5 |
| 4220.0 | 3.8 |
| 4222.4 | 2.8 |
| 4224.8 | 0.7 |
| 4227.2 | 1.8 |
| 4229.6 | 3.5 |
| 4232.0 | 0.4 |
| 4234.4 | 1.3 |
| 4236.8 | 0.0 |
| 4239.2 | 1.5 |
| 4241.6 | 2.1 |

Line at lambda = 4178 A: Ly-alpha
